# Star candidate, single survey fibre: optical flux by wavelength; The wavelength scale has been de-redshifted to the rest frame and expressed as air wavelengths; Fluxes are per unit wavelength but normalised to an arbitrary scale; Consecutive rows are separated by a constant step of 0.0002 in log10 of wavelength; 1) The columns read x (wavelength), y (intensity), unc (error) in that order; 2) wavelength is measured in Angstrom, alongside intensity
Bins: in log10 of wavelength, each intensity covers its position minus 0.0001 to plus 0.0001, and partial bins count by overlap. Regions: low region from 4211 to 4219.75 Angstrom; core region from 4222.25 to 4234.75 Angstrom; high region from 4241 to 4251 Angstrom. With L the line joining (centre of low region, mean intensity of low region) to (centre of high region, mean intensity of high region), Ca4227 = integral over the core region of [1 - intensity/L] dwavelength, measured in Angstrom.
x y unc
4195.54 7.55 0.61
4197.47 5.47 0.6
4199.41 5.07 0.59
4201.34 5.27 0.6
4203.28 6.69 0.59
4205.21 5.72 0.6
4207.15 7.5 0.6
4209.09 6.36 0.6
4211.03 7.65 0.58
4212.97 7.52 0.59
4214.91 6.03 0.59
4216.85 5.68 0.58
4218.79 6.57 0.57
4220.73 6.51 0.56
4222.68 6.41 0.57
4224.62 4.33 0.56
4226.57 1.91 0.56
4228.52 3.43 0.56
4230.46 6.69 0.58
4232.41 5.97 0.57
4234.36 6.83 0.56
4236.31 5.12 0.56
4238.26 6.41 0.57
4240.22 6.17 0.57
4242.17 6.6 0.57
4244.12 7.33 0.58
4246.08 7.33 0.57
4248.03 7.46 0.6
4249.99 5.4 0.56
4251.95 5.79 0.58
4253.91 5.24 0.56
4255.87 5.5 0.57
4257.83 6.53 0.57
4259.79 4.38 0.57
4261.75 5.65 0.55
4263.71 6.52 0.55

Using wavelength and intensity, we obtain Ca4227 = 3.3 Angstrom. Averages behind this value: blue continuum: 6.59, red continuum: 6.81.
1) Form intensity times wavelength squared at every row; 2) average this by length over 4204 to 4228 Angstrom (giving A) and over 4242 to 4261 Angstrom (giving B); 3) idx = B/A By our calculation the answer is 1.04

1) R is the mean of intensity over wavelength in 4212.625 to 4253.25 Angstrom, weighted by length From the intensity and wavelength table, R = 5.95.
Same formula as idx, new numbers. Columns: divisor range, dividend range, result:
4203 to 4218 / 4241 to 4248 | 1.09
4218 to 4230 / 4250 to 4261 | 1.13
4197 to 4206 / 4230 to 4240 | 1.11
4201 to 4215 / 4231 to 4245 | 0.96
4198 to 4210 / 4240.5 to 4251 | 1.14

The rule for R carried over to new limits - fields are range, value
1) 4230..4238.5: 6.16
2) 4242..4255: 6.43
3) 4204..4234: 5.91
